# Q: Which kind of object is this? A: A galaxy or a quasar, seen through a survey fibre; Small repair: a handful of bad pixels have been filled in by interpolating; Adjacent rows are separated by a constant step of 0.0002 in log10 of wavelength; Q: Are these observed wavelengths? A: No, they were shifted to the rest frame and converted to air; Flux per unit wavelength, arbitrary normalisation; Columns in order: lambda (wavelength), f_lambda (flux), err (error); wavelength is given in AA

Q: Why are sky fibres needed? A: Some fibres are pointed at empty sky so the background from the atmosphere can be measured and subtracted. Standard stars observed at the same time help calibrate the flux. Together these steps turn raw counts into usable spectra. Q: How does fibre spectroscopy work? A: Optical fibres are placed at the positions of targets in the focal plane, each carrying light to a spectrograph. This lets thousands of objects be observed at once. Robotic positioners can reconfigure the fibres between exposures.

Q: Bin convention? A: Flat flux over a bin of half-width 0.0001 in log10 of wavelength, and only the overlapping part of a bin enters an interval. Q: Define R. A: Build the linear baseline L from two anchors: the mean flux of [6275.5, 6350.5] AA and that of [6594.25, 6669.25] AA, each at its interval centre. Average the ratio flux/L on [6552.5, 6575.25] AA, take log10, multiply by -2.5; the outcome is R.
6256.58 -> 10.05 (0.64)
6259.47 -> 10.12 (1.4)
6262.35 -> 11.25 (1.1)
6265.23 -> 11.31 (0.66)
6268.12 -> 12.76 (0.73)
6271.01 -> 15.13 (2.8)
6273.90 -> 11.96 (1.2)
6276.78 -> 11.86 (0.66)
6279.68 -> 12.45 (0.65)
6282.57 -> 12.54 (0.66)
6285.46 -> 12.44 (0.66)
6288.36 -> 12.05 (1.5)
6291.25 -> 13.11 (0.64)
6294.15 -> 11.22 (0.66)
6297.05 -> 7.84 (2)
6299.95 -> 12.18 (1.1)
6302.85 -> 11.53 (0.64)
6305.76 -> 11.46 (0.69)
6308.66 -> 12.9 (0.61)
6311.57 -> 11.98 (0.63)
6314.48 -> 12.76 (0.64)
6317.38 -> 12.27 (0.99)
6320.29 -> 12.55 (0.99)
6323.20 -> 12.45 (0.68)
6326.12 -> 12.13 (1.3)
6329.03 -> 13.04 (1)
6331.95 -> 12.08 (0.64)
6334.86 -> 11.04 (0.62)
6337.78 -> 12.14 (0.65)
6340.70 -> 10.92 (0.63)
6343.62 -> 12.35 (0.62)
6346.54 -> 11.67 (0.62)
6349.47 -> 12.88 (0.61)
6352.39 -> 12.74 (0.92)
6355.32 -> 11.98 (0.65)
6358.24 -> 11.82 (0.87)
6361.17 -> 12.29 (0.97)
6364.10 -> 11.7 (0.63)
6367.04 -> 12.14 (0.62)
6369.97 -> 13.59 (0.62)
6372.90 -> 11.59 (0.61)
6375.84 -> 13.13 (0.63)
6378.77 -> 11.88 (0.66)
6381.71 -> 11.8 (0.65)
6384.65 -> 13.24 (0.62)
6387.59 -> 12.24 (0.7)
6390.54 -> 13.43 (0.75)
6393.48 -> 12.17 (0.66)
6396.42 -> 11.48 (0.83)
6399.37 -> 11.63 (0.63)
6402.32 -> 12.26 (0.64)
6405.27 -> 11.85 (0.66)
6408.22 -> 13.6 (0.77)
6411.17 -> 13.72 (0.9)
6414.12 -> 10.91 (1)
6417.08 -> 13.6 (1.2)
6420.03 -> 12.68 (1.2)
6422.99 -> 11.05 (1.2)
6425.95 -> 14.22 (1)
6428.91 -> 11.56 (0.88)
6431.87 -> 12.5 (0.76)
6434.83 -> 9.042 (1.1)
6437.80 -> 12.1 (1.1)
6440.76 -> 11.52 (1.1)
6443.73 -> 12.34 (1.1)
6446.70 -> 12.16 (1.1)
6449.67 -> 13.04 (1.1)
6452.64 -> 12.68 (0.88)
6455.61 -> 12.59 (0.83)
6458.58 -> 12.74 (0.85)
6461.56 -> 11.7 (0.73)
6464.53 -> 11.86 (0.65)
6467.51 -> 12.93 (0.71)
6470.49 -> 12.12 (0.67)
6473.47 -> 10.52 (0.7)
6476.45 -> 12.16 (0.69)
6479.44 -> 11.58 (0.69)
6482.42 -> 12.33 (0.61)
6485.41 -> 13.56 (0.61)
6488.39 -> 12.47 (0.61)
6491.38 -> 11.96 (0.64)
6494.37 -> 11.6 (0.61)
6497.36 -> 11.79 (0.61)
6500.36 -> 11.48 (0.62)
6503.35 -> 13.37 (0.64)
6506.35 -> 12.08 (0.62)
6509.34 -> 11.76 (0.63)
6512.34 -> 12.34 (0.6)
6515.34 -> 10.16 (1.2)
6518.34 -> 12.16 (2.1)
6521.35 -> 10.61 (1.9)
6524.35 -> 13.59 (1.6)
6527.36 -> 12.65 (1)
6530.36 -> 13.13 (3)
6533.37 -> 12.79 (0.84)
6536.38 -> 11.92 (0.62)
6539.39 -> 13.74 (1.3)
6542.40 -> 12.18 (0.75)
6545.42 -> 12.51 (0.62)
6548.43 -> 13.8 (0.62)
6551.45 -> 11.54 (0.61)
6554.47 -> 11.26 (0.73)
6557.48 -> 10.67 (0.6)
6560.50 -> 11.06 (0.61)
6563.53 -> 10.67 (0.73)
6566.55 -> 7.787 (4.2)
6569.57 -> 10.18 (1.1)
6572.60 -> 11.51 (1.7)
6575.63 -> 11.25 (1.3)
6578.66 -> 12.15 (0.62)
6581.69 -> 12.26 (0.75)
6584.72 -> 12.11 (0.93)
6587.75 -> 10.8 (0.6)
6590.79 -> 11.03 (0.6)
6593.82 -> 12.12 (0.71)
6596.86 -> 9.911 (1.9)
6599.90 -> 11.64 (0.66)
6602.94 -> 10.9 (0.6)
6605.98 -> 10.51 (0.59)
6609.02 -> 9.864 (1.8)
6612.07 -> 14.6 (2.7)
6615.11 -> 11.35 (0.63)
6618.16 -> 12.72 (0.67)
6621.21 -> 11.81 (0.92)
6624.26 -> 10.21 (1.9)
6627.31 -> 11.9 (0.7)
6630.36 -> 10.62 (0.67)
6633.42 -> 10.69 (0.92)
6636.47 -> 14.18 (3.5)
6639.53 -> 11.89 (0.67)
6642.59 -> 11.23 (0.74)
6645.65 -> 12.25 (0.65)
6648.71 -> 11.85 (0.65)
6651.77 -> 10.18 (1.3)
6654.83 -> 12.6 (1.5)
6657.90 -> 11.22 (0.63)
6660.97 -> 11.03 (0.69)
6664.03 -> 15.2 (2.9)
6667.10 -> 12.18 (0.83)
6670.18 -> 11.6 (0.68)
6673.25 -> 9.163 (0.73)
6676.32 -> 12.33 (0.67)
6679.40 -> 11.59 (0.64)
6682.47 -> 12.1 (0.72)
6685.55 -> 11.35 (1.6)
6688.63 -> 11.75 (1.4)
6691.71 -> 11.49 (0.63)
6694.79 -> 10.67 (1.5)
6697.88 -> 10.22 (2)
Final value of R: 0.12 mag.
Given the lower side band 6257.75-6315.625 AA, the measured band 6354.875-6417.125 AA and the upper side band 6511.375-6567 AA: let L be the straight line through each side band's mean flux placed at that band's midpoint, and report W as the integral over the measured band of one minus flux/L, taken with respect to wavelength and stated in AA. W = -2.3 AA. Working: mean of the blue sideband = 11.9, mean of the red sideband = 11.9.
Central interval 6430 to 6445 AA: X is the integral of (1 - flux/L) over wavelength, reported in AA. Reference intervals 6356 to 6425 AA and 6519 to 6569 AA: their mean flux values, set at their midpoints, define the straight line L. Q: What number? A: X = 0.87 AA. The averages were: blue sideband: 12.3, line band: 11.5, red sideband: 11.8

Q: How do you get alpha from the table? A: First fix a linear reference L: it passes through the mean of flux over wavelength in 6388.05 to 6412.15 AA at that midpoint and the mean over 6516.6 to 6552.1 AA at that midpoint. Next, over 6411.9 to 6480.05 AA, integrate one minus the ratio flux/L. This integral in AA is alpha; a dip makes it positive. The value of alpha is 2.2 AA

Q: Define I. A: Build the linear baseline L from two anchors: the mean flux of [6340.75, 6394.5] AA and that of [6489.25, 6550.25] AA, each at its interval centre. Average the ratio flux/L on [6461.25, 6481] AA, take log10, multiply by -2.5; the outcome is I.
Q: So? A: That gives 0.04 mag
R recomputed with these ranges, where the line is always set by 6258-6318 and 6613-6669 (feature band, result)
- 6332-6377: -0.02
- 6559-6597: 0.08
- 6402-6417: -0.06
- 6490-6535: -0.02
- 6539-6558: -0.03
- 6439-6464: -0.04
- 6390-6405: -0.01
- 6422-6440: 0.01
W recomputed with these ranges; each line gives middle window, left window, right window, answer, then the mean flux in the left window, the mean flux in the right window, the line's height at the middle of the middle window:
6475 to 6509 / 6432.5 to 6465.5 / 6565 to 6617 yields -1.3 AA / 12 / 11.2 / 11.8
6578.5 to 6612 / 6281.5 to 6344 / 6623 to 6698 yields 1.0 AA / 11.9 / 11.6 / 11.7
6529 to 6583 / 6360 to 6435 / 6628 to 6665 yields 1.6 AA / 12.3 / 11.9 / 12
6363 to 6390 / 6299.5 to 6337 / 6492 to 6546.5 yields -0.5 AA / 12.2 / 12.2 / 12.2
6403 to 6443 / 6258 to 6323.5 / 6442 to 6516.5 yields -0.3 AA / 12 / 12.1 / 12.1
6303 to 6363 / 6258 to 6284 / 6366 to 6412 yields 0.8 AA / 12.1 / 12.5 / 12.3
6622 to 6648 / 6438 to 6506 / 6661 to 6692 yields 0.6 AA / 12.2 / 11.9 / 11.9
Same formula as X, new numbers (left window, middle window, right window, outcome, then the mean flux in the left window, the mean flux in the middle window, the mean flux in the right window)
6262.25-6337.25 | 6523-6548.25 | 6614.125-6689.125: -2.2 AA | 12.1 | 12.9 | 11.7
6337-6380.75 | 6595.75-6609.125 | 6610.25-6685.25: 1.4 AA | 12.2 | 10.7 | 11.8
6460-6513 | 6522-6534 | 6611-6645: -0.9 AA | 12.1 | 12.9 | 11.9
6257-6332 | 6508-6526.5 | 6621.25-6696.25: 0.0 AA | 12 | 11.8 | 11.6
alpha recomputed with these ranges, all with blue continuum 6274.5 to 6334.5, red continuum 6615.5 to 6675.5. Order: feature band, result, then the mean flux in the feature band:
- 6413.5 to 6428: -0.8 AA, 12.5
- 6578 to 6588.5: -0.1 AA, 11.9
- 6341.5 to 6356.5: -0.4 AA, 12.3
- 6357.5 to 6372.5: -0.4 AA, 12.3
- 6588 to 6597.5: 0.5 AA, 11.1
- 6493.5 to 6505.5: -0.2 AA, 12.1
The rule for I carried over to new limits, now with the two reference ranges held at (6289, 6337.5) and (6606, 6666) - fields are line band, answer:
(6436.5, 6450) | -0.03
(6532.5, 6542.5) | -0.08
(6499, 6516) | -0.01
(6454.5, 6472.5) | -0.03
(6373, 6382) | -0.03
